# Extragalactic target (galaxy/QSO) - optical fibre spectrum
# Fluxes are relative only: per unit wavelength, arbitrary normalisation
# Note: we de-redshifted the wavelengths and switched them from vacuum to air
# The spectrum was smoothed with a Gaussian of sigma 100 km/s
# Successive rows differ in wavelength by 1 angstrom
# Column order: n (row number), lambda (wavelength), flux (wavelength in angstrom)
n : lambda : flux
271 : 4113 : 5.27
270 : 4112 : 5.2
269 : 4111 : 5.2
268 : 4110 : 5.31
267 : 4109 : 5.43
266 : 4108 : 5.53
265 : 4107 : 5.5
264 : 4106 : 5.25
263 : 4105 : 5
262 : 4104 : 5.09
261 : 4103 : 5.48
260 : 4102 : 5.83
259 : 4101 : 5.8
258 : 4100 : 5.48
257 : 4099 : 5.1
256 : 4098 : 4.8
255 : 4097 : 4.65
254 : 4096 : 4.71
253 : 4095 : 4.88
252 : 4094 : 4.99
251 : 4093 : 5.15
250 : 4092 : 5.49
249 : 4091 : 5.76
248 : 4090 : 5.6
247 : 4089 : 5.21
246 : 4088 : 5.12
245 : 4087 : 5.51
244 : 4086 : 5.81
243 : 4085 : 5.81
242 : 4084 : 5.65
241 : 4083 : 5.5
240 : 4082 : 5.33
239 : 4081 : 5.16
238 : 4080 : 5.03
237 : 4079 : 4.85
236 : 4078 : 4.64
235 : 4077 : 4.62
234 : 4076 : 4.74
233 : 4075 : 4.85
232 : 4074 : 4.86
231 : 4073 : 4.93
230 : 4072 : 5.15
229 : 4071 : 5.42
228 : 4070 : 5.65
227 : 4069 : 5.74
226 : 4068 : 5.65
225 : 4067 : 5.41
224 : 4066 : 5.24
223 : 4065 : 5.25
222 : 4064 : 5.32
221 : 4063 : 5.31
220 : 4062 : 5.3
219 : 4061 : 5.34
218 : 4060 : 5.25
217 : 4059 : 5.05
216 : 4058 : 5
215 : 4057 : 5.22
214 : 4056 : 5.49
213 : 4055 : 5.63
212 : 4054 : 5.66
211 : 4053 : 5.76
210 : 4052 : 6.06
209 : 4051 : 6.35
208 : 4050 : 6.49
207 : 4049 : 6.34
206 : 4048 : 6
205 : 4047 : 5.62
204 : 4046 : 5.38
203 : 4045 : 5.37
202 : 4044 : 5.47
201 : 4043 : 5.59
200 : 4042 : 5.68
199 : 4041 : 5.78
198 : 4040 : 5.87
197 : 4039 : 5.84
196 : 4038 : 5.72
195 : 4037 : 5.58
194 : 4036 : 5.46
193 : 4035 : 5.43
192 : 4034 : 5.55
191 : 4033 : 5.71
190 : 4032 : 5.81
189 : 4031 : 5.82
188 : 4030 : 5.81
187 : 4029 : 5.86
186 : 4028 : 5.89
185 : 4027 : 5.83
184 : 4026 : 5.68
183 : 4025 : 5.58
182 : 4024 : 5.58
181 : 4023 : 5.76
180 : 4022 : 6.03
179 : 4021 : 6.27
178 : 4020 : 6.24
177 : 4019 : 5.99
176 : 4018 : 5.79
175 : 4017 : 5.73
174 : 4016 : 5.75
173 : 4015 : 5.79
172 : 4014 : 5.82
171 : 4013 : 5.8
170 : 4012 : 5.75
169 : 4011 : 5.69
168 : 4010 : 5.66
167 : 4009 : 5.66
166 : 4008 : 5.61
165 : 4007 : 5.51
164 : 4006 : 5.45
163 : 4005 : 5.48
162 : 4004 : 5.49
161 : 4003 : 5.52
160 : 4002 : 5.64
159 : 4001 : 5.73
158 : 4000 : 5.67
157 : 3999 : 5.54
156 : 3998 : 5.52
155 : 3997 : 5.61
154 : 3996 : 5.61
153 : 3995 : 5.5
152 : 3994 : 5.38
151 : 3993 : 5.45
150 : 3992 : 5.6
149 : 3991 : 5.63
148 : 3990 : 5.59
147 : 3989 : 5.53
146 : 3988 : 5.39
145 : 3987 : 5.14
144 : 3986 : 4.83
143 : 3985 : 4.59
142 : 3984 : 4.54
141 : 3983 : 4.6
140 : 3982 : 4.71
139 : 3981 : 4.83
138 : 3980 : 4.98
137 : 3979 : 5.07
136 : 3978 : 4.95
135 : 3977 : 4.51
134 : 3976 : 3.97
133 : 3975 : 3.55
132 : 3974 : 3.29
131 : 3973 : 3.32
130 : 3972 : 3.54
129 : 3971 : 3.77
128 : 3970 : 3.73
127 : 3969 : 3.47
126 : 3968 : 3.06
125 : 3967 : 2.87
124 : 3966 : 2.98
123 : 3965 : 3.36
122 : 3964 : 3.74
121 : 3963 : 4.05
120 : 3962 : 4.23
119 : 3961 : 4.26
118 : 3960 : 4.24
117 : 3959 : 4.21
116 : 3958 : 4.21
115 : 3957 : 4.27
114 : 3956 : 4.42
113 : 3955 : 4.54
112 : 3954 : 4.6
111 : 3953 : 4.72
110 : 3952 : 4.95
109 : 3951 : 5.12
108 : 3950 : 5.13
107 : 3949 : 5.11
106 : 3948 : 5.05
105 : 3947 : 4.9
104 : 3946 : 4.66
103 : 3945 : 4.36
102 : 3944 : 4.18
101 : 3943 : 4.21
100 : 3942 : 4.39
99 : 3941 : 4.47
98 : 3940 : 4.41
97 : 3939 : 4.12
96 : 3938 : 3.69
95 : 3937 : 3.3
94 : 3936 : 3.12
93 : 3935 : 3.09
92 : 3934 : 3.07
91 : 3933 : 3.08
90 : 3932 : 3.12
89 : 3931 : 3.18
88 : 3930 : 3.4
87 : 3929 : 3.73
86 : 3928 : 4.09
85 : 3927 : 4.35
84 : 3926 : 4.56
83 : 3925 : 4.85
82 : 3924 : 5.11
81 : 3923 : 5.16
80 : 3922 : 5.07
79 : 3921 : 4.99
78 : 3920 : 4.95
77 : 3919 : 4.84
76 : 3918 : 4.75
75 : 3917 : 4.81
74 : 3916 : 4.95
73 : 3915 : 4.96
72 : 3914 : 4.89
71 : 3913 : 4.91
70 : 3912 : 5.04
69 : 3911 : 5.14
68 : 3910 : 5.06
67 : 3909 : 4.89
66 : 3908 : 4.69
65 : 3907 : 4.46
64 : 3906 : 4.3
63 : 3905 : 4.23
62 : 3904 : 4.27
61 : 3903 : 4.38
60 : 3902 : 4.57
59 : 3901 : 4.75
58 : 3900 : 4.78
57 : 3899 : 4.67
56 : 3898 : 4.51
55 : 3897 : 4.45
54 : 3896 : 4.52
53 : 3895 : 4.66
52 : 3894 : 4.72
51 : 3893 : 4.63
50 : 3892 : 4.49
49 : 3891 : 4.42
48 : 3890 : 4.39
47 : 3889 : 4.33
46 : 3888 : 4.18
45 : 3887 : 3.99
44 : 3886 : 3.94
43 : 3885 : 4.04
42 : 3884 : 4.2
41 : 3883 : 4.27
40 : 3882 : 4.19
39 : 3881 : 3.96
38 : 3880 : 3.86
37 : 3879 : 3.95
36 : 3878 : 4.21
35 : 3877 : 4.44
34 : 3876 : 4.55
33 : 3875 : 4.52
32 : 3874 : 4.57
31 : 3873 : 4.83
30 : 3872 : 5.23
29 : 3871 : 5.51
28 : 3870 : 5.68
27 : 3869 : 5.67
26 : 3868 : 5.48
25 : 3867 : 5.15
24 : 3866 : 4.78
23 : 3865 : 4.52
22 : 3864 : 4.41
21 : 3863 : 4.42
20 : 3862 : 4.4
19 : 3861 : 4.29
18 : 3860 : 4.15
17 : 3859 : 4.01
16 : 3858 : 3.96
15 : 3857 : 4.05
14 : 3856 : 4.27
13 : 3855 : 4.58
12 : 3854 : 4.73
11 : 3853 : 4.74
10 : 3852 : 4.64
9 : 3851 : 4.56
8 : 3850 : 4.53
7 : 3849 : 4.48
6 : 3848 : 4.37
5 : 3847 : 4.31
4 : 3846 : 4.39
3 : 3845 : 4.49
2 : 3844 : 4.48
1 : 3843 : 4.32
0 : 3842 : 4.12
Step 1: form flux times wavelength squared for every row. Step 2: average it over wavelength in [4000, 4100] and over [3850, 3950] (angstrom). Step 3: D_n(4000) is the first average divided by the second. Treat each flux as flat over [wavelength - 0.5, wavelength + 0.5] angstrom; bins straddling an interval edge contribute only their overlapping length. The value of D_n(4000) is 1.3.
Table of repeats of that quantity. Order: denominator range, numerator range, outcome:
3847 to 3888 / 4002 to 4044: 1.38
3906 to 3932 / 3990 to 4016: 1.26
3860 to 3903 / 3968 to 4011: 1.16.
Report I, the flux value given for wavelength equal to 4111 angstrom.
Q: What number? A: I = 5.2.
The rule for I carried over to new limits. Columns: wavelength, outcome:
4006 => 5.45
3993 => 5.45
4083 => 5.5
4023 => 5.76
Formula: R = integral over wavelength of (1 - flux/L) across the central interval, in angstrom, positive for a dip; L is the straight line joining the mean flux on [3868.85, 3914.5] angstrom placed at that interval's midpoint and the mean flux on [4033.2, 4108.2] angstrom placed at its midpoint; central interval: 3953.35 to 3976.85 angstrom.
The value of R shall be 5.1 angstrom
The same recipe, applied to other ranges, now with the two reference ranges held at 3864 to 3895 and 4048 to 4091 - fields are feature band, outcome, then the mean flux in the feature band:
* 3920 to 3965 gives 5.4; 4.26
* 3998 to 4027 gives -3.2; 5.72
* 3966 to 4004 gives 2.1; 4.75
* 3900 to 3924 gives -0.5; 4.79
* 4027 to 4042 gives -1.4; 5.73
